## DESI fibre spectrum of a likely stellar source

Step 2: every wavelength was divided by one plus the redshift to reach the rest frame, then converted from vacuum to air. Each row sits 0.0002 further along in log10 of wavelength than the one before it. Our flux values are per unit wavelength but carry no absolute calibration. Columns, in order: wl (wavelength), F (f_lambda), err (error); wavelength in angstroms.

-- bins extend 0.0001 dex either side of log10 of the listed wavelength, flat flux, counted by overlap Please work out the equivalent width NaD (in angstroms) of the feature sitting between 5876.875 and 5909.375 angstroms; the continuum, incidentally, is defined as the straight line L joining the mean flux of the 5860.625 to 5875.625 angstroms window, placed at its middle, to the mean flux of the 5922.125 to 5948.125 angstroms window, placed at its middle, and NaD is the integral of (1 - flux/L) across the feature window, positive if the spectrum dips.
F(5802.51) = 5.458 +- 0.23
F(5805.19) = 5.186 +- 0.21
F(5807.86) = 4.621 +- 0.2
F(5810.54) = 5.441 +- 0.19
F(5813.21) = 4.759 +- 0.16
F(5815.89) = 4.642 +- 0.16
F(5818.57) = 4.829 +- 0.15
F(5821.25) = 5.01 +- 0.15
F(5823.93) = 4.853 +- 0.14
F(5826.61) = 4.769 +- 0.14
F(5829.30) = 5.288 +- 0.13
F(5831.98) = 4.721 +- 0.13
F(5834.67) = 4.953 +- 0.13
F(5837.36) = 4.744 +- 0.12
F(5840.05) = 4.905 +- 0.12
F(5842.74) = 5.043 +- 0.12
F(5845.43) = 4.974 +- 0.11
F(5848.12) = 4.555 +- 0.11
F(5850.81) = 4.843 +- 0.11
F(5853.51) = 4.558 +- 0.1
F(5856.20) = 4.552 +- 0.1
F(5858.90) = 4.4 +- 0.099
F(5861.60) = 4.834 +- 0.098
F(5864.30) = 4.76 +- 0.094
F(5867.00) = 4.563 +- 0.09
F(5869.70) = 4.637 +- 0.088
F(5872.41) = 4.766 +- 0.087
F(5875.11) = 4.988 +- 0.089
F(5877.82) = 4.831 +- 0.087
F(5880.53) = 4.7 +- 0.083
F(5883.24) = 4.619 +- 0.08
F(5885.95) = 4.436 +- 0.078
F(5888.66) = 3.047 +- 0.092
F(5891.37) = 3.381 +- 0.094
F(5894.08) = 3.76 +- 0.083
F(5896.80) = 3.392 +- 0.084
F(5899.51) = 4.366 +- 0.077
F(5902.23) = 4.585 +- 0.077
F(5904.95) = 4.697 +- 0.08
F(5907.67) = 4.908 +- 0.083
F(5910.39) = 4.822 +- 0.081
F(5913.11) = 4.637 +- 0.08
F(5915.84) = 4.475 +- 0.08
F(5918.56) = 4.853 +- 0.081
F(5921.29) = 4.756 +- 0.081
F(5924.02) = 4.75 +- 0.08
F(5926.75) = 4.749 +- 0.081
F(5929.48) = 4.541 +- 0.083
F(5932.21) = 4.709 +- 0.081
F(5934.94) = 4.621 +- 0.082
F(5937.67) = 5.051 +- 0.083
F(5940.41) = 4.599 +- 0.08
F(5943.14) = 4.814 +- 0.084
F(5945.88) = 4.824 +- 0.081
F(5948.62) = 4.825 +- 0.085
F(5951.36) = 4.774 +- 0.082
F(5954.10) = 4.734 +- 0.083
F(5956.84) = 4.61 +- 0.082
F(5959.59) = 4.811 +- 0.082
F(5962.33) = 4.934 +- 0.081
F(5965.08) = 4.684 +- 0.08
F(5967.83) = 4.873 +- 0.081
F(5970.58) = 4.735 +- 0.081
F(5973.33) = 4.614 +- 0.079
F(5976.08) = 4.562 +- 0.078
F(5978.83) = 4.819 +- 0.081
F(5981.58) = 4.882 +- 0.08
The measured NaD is 3.6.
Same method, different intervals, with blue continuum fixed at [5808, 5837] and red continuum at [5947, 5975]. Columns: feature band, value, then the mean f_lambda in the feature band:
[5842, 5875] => 1.1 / 4.71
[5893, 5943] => 2.3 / 4.58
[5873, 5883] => 0.1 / 4.81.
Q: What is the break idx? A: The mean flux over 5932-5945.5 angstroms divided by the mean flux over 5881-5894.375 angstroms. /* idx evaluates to 1.22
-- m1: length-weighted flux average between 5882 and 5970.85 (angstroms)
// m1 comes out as 4.56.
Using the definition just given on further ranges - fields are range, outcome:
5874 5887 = 4.71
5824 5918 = 4.58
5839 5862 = 4.74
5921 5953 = 4.75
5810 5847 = 4.91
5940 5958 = 4.75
